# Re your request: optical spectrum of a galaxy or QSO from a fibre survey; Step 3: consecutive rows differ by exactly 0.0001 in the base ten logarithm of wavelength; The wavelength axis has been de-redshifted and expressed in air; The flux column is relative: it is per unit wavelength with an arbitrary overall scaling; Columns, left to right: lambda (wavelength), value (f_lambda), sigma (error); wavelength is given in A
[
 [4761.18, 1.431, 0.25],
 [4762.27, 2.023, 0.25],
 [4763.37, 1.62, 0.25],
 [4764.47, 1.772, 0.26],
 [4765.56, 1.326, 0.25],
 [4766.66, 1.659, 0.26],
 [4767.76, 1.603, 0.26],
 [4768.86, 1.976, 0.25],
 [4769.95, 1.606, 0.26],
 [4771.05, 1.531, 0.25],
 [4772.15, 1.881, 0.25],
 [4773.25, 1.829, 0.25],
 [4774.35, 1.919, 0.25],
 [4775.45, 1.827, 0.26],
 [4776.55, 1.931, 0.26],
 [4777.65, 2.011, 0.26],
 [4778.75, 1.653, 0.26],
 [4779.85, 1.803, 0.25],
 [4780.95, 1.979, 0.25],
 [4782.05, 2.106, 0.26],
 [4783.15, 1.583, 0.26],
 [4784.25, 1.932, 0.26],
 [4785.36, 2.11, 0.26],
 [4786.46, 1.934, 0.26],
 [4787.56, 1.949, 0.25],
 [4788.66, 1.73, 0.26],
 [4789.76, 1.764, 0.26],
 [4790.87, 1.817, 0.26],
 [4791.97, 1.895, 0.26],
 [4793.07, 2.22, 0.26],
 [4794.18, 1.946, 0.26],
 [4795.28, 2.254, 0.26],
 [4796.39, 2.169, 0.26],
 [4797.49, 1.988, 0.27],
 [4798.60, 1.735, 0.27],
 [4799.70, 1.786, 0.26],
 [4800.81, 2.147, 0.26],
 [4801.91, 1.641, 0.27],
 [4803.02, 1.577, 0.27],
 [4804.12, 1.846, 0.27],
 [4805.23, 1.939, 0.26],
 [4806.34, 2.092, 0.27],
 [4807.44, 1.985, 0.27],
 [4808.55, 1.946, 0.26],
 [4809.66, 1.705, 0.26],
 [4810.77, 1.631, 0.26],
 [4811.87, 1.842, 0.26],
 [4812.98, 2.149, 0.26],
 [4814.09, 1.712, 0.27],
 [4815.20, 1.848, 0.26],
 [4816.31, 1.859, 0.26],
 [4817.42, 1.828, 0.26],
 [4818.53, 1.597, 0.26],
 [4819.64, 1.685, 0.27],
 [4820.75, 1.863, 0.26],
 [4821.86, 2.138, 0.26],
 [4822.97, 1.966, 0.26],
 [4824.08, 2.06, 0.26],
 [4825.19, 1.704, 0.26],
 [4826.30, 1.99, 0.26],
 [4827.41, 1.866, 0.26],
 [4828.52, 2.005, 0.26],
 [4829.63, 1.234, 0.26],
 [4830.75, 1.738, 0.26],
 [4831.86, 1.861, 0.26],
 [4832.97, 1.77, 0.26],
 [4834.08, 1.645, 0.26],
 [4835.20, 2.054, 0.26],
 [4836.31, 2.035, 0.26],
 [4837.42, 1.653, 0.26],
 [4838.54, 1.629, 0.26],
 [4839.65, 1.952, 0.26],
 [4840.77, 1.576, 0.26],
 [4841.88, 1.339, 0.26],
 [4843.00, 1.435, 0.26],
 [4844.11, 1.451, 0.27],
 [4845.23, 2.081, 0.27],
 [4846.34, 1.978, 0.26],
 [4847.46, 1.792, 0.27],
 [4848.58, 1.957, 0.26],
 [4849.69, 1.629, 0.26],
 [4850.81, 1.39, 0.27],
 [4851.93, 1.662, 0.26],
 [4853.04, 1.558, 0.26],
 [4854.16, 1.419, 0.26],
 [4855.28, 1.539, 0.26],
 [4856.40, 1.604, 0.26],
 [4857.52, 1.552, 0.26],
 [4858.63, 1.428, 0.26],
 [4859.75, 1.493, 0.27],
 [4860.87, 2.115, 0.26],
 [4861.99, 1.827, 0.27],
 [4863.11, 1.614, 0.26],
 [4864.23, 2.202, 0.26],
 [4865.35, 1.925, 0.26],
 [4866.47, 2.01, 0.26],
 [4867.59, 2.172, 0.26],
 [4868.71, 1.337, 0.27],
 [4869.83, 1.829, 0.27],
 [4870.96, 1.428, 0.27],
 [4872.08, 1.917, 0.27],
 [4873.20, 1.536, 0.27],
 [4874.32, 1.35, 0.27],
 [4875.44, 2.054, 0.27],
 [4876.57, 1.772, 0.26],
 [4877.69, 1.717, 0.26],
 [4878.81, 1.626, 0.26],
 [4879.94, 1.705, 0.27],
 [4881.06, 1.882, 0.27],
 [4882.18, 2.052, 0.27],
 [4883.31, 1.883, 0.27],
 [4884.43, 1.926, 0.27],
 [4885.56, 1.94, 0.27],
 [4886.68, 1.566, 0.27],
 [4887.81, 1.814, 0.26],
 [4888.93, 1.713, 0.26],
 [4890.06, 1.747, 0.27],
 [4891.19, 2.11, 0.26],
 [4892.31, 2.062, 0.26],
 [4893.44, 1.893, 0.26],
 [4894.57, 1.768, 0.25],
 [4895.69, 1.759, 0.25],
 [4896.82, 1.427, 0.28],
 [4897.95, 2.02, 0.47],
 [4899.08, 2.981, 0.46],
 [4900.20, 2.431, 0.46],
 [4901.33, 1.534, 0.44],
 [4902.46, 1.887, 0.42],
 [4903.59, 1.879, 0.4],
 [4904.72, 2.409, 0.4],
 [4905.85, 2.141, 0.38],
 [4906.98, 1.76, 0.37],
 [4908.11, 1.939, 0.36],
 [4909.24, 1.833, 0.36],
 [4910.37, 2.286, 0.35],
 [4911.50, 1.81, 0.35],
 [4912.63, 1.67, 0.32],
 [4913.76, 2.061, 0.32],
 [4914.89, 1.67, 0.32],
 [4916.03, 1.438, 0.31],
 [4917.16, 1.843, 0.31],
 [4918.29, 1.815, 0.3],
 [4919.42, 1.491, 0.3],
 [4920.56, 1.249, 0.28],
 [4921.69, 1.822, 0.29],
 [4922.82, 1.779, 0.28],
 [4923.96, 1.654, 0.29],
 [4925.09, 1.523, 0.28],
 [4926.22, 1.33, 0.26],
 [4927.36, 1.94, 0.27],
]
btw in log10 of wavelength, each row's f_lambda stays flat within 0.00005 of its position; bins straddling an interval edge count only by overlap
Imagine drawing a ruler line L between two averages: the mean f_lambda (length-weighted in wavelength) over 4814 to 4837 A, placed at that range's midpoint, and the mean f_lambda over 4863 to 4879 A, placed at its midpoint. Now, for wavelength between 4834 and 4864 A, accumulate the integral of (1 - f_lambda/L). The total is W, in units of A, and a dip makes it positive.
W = 1.9 A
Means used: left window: 1.83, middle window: 1.69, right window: 1.77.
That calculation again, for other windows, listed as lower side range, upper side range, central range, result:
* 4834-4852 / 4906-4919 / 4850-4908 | -0.9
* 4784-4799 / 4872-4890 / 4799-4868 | 3.3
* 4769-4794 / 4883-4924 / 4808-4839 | 0.7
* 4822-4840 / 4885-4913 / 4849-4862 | 1.9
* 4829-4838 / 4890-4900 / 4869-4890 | 2.0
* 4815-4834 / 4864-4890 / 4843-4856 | 1.0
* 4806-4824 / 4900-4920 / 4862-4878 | 0.8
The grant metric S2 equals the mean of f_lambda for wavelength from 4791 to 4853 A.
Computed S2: 1.82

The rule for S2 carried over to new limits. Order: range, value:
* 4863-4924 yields 1.84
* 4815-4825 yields 1.87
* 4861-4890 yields 1.8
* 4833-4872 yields 1.72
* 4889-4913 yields 1.97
